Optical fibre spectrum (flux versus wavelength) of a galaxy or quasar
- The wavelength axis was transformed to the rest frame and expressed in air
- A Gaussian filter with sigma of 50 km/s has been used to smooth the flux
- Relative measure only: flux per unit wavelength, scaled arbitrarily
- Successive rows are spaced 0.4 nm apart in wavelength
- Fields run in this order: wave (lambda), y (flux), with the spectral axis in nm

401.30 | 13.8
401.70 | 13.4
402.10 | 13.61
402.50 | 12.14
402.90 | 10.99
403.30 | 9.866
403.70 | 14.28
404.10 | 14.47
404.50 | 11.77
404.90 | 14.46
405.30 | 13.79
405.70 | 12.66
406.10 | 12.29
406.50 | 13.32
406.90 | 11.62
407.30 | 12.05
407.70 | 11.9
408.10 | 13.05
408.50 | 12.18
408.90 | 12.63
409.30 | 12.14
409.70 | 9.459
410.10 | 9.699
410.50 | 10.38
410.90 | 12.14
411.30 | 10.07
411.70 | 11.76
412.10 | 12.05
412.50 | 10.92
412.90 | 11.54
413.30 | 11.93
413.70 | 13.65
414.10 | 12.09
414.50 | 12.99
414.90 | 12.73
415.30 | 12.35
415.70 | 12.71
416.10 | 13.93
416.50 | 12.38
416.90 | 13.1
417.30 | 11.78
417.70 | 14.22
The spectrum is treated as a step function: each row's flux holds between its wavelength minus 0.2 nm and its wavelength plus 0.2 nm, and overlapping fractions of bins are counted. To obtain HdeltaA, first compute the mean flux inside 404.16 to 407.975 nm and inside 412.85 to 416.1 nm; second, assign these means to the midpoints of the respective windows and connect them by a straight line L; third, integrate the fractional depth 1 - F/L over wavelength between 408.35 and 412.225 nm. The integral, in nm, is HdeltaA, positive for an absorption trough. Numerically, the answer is 0.44 nm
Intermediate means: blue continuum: 12.7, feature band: 11.2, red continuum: 12.6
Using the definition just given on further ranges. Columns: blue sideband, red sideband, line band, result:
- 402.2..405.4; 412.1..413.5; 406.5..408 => 0.02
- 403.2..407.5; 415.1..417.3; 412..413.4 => 0.14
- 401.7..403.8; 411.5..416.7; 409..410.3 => 0.18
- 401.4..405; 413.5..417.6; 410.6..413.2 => 0.28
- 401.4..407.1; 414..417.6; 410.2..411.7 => 0.22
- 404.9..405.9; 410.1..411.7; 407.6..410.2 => 0.04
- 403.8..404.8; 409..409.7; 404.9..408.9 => -0.09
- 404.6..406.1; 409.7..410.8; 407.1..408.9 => -0.12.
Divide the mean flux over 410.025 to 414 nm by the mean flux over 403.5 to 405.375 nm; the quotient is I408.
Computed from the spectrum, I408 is 0.84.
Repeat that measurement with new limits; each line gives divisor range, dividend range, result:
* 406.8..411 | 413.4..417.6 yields 1.11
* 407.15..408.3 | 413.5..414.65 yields 1.05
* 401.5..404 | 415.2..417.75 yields 1.03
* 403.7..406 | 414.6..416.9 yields 0.96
